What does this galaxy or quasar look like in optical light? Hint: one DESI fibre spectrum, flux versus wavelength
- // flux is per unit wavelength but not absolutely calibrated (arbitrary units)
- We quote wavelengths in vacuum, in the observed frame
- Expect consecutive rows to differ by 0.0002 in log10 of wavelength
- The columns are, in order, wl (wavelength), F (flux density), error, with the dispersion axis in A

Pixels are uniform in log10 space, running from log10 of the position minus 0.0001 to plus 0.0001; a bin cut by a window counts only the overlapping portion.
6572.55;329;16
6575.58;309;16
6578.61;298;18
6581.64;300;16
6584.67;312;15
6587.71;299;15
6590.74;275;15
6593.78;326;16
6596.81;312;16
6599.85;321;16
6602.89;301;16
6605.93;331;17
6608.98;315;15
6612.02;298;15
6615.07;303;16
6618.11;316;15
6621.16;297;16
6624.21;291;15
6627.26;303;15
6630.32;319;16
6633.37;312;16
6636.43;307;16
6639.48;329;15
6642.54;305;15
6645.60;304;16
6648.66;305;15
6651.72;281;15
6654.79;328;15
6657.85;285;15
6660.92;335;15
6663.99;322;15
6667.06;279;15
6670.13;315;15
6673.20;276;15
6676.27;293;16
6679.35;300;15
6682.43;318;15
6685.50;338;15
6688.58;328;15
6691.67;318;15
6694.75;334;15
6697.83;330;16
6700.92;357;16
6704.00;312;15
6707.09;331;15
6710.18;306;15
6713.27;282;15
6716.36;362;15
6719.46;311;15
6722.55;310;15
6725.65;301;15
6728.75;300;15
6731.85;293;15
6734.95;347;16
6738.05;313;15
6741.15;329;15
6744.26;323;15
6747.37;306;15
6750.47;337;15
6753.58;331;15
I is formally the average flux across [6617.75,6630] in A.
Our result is 302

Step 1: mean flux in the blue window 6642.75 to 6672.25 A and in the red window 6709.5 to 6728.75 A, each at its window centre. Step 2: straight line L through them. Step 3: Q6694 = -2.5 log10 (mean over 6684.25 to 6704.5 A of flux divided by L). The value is -0.078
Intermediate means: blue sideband 305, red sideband 311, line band 332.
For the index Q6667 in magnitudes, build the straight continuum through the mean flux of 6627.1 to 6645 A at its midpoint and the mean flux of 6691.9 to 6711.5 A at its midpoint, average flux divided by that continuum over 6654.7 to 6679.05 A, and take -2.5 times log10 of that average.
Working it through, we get 0.06 mag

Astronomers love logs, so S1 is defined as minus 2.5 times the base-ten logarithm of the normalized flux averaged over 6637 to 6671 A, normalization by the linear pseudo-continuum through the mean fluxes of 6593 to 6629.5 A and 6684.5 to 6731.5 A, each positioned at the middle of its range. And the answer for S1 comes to 0.02 mag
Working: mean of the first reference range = 309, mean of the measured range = 308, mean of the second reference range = 320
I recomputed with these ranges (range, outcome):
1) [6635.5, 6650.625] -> 309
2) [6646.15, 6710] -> 314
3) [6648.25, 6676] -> 302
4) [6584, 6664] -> 308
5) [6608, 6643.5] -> 308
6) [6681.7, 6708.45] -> 330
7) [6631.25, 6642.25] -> 315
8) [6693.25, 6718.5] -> 326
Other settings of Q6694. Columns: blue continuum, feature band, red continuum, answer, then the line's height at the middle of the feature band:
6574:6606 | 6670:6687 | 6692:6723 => 0.047 mag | 320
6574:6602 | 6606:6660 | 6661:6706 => 0.014 mag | 311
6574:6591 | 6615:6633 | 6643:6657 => -0.011 mag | 302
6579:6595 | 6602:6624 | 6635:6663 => -0.011 mag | 305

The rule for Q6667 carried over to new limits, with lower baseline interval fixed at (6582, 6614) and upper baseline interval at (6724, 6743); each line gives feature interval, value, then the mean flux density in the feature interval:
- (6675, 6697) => -0.02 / 319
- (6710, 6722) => -0.01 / 316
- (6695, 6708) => -0.07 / 333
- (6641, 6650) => 0.02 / 305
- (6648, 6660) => 0.03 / 301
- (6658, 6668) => 0.00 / 310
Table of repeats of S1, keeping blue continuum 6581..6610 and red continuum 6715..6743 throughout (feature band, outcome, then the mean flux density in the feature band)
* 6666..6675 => 0.08 mag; 291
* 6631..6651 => 0.01 mag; 310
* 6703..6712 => 0.00 mag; 315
